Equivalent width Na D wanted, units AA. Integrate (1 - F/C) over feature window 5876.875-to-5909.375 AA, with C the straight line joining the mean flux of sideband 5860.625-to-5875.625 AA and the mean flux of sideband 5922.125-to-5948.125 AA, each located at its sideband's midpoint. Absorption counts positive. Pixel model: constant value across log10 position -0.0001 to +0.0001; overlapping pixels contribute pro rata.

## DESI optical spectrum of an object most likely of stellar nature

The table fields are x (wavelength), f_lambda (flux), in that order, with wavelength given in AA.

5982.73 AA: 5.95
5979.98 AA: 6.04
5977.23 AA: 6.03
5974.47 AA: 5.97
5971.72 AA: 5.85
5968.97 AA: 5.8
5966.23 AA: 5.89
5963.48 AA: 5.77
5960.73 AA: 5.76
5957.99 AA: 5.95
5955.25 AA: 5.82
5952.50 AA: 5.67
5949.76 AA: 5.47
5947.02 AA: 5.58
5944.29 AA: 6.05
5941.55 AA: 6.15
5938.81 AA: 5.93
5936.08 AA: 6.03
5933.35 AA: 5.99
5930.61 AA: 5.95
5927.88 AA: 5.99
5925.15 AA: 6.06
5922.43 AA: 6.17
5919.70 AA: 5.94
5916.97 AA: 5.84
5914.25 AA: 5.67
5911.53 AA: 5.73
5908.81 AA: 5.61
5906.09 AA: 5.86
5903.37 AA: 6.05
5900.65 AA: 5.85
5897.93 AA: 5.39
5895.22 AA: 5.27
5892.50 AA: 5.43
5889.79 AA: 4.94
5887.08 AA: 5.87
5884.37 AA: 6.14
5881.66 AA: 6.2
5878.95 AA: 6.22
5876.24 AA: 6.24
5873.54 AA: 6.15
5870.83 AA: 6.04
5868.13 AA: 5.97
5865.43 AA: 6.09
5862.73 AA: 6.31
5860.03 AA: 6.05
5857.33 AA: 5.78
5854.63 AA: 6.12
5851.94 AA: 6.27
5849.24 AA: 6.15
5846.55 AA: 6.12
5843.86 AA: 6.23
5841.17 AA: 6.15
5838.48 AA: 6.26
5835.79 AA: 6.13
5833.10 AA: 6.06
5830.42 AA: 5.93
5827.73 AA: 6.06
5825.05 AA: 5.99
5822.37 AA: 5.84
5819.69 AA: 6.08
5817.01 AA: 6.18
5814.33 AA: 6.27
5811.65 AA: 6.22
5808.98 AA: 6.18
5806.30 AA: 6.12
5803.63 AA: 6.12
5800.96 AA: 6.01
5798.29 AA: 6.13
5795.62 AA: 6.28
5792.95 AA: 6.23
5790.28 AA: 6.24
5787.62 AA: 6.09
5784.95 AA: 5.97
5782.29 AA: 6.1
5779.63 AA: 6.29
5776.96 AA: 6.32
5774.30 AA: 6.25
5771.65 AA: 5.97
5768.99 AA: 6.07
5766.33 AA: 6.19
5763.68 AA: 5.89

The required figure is 1.7 AA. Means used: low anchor 6.12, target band 5.75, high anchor 5.99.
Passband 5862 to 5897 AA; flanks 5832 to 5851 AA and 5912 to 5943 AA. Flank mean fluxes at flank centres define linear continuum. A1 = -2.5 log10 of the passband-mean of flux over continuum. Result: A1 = 0.03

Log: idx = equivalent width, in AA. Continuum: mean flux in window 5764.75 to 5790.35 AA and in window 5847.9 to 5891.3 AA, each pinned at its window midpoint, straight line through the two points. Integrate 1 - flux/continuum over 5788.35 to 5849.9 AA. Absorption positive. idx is -0.4 AA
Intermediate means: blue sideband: 6.14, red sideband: 6.03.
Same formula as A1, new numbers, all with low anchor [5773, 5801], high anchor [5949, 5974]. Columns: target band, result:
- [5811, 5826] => 0.003 mag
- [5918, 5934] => -0.026 mag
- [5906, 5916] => 0.036 mag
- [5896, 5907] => 0.031 mag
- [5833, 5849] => -0.019 mag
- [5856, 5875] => -0.010 mag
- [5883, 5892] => 0.061 mag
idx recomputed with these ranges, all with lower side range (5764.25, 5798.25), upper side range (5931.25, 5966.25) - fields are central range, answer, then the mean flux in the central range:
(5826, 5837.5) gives 0.0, 6.05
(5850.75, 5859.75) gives 0.0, 6.05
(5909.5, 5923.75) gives 0.1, 5.86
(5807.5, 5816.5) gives -0.2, 6.21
